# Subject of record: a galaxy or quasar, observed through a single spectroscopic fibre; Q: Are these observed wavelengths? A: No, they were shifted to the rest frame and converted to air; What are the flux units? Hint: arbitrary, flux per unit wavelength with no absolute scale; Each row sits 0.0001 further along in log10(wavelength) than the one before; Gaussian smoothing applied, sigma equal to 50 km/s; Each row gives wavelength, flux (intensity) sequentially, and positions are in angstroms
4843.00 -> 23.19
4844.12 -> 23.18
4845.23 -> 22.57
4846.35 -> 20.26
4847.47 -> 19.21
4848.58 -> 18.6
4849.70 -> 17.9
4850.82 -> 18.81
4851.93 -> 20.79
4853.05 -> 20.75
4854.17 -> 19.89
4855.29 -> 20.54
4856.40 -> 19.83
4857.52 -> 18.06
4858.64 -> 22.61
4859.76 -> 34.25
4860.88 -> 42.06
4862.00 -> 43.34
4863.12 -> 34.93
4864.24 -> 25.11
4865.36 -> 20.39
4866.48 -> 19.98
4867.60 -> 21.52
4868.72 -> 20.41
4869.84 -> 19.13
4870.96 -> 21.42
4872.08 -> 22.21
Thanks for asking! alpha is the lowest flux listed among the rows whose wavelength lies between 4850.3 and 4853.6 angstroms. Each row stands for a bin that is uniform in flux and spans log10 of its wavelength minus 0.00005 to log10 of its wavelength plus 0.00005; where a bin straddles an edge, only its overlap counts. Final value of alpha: 18.81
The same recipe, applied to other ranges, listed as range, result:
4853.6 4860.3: 18.06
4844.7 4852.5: 17.9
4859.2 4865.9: 20.39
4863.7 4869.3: 19.98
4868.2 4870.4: 19.13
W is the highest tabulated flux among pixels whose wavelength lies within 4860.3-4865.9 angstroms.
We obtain 43.34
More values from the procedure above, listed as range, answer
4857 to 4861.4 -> 42.06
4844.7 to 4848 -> 22.57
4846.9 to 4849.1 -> 19.21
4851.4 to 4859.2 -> 22.61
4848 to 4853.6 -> 20.79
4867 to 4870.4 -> 21.52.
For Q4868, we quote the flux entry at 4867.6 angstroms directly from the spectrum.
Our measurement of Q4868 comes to 21.52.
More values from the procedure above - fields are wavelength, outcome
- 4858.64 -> 22.61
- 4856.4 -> 19.83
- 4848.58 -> 18.6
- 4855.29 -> 20.54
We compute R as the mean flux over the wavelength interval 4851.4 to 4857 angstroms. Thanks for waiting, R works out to 20.3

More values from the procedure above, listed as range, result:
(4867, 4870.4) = 20.4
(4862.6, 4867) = 25.1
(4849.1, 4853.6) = 19.5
